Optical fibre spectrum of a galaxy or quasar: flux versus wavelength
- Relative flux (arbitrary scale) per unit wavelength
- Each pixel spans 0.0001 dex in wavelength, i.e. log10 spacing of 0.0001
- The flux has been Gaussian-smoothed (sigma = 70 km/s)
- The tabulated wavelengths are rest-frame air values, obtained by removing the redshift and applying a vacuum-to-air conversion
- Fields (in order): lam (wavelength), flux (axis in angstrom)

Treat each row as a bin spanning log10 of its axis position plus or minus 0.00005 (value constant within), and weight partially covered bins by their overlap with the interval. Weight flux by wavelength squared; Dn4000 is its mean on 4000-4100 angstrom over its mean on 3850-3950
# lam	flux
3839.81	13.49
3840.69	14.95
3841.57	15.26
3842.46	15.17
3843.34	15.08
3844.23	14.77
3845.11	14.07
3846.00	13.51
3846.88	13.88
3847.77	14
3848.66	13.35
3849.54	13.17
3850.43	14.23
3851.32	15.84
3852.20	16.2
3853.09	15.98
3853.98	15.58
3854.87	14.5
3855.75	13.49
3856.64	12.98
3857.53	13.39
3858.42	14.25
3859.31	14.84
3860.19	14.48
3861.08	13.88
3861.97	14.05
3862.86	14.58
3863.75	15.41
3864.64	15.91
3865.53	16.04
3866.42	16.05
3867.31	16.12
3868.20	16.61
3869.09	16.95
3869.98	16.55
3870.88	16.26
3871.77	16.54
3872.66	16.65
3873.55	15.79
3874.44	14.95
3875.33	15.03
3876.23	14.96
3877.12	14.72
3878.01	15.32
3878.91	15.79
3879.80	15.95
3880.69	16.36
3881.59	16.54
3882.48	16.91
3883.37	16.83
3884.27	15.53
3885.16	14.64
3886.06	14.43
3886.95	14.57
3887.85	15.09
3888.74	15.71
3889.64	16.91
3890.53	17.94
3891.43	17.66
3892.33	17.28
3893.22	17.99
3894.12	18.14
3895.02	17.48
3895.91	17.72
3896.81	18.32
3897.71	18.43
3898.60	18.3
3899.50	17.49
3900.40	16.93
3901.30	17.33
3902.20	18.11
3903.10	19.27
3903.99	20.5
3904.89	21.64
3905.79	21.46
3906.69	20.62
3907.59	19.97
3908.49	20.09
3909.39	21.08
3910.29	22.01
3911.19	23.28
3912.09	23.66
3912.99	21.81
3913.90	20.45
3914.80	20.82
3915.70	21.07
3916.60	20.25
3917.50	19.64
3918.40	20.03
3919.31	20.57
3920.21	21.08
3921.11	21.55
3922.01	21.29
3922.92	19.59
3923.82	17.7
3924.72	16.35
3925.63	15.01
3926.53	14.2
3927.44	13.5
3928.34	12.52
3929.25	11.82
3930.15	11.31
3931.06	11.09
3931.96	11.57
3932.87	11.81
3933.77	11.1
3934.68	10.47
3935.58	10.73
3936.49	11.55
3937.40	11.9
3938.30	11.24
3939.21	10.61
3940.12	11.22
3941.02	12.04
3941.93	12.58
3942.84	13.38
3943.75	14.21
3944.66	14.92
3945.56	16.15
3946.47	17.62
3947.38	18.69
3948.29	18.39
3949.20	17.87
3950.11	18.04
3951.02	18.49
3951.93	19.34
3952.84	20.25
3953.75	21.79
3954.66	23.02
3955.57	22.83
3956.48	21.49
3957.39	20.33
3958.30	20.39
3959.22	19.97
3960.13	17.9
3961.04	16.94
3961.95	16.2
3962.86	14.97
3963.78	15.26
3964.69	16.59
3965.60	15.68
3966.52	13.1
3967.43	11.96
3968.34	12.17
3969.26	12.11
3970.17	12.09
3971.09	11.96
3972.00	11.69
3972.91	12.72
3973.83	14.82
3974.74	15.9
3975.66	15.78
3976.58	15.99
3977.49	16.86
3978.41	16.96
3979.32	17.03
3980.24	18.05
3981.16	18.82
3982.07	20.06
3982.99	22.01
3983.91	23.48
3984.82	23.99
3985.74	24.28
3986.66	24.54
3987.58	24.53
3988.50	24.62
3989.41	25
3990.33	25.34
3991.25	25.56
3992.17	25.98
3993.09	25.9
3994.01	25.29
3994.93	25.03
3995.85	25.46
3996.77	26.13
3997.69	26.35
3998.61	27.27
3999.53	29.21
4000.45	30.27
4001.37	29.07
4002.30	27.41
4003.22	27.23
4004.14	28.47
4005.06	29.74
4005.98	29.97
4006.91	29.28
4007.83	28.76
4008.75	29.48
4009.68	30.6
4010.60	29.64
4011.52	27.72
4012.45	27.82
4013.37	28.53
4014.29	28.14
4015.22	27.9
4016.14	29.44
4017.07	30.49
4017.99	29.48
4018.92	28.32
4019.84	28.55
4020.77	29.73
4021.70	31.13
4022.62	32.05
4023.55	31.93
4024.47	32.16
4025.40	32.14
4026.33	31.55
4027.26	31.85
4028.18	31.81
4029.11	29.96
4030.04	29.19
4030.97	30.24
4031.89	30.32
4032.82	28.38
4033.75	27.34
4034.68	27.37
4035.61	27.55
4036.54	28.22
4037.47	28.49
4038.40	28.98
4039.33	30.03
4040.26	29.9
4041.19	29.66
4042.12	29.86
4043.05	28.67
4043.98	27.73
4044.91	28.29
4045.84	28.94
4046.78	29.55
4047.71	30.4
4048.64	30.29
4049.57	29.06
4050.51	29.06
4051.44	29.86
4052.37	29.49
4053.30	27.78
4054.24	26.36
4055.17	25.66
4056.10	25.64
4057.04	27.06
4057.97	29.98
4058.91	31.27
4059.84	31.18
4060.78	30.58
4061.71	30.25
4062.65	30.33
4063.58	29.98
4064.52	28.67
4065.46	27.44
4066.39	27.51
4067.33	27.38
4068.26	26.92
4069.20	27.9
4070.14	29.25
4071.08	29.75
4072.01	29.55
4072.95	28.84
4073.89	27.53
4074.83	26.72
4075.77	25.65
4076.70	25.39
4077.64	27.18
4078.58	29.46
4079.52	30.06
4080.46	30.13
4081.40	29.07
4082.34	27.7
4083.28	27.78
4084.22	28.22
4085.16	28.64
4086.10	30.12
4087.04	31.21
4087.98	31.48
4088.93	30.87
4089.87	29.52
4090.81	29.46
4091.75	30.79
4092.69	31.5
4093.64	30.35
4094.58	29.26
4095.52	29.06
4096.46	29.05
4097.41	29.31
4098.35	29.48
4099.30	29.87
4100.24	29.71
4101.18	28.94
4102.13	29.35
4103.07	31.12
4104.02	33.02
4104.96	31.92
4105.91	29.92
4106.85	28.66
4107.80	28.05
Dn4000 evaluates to 1.9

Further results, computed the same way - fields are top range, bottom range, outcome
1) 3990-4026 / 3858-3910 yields 1.81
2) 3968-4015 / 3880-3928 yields 1.32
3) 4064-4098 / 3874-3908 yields 1.85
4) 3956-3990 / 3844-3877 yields 1.26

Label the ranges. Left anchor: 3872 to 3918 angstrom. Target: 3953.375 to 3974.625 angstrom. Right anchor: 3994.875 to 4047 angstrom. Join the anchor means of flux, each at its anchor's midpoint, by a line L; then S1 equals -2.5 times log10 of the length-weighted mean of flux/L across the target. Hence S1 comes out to 0.418 mag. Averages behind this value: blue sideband 18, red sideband 29.1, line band 16.3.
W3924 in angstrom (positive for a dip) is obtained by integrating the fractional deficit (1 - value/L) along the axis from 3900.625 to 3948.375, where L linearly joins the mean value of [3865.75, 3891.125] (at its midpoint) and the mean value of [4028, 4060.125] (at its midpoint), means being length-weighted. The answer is 6.2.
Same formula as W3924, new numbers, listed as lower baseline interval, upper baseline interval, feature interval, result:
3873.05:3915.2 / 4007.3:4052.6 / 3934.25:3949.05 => 5.7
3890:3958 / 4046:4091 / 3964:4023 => -1.0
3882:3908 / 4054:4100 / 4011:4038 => -4.1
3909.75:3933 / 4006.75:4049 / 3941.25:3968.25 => 5.2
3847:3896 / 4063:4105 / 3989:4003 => -1.8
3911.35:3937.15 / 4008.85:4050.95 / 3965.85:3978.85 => 5.0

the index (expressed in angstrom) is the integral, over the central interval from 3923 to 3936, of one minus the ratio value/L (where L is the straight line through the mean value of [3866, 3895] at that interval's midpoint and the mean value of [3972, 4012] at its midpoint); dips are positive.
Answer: 4.4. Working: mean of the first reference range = 16.2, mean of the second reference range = 24.1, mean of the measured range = 13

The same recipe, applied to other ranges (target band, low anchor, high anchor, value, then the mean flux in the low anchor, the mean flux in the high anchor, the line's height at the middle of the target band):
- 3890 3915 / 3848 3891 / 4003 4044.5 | -1.4 angstrom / 15.4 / 29.5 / 18.4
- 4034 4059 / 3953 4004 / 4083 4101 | -2.5 angstrom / 20.5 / 29.8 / 26.1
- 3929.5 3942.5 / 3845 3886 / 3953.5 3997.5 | 4.7 angstrom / 15.2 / 19.4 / 17.9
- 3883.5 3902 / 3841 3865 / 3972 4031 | 0.7 angstrom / 14.5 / 26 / 17.6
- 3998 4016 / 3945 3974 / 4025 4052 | -3.2 angstrom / 16.9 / 29.5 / 24.5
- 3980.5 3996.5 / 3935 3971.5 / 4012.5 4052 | -1.5 angstrom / 15.9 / 29.6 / 22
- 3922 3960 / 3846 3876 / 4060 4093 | 8.7 angstrom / 15.1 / 28.9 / 20.2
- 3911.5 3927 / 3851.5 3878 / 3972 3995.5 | -1.6 angstrom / 15.3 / 21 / 17.9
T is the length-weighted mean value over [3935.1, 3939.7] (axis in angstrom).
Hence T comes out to 11.2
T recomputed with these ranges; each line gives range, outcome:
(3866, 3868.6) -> 16.3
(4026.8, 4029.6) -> 31.2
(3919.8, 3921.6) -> 21.4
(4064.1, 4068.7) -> 27.6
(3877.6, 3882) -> 16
